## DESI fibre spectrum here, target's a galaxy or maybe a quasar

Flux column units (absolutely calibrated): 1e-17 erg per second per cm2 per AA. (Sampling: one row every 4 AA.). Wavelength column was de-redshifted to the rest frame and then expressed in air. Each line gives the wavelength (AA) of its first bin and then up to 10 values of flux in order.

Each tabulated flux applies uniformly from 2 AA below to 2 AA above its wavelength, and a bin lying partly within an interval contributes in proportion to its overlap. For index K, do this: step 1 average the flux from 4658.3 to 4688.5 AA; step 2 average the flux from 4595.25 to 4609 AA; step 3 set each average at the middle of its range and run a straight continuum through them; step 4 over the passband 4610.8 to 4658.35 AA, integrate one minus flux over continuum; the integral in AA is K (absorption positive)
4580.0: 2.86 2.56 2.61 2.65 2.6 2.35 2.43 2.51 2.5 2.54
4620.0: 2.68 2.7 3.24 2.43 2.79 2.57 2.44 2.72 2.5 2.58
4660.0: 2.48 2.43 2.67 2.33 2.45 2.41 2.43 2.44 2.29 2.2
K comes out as -3.6 AA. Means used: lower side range 2.46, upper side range 2.46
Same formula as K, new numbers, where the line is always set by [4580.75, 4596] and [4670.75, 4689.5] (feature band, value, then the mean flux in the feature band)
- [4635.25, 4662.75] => -0.9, 2.57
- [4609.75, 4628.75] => -1.1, 2.7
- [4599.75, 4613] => 0.7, 2.46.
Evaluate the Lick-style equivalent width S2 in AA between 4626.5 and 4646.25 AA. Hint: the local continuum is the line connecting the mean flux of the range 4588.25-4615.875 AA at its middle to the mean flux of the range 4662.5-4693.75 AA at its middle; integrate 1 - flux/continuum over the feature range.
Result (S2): -1.6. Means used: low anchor 2.52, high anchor 2.43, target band 2.68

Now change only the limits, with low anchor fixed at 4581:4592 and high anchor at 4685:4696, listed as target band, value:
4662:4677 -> -0.5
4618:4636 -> -1.8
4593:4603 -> 0.4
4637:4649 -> -0.6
